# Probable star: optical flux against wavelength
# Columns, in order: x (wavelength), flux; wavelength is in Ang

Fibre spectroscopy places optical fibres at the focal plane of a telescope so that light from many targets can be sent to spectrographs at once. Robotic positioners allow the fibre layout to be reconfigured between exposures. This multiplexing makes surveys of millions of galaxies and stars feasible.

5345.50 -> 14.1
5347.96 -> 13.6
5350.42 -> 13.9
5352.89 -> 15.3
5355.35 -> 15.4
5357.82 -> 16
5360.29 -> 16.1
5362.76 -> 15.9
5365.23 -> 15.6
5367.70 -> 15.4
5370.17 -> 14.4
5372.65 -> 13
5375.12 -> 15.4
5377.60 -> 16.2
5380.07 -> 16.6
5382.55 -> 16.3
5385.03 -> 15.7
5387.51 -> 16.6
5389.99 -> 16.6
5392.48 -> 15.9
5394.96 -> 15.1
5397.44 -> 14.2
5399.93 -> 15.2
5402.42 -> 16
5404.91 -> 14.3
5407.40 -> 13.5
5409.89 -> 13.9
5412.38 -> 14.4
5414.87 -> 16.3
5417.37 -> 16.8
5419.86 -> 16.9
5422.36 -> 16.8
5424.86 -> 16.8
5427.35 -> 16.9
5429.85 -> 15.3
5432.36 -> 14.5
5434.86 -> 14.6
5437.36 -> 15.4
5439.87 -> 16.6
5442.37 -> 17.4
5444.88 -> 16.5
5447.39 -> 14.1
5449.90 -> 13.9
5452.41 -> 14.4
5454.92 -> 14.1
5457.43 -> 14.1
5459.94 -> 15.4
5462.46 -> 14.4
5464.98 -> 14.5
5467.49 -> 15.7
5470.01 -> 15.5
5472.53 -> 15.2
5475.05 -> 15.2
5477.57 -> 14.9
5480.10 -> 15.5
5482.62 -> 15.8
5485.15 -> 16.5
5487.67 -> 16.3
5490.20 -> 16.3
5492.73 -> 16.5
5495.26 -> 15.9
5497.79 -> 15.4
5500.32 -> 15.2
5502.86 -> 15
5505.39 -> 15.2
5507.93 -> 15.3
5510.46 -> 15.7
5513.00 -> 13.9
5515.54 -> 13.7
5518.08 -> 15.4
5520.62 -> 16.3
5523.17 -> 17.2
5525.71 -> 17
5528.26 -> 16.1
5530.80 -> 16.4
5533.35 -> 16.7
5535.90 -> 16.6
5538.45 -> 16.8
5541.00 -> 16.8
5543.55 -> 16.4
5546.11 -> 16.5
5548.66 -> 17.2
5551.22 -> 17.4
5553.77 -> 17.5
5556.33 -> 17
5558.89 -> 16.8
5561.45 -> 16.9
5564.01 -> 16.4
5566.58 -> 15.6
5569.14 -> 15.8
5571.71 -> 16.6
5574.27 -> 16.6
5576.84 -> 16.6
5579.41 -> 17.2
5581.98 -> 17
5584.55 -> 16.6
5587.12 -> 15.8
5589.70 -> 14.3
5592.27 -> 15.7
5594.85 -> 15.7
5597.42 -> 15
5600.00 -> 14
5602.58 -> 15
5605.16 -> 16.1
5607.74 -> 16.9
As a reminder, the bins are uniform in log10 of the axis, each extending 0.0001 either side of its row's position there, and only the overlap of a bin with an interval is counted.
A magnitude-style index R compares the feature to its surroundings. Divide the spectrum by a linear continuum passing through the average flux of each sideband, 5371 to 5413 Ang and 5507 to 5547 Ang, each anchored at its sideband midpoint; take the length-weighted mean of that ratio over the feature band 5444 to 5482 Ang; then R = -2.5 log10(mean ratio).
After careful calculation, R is 0.05 mag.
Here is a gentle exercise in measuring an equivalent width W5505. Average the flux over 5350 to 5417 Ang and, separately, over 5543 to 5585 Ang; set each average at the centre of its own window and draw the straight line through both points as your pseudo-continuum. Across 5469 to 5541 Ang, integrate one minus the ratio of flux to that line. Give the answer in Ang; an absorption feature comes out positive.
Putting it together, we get 2.1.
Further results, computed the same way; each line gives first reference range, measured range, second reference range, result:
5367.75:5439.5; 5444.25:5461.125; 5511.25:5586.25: 1.3 Ang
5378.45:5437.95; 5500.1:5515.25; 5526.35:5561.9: 1.4 Ang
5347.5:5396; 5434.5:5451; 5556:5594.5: 0.2 Ang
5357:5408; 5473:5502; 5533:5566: 1.0 Ang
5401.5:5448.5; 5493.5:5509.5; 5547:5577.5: 0.8 Ang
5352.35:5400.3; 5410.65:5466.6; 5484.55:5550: 1.1 Ang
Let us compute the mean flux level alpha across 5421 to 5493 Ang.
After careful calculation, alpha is 15.5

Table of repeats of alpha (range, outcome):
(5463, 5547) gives 15.8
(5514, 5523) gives 15.3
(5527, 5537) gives 16.5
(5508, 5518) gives 14.7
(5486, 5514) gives 15.6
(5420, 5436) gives 15.9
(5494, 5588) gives 16.2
